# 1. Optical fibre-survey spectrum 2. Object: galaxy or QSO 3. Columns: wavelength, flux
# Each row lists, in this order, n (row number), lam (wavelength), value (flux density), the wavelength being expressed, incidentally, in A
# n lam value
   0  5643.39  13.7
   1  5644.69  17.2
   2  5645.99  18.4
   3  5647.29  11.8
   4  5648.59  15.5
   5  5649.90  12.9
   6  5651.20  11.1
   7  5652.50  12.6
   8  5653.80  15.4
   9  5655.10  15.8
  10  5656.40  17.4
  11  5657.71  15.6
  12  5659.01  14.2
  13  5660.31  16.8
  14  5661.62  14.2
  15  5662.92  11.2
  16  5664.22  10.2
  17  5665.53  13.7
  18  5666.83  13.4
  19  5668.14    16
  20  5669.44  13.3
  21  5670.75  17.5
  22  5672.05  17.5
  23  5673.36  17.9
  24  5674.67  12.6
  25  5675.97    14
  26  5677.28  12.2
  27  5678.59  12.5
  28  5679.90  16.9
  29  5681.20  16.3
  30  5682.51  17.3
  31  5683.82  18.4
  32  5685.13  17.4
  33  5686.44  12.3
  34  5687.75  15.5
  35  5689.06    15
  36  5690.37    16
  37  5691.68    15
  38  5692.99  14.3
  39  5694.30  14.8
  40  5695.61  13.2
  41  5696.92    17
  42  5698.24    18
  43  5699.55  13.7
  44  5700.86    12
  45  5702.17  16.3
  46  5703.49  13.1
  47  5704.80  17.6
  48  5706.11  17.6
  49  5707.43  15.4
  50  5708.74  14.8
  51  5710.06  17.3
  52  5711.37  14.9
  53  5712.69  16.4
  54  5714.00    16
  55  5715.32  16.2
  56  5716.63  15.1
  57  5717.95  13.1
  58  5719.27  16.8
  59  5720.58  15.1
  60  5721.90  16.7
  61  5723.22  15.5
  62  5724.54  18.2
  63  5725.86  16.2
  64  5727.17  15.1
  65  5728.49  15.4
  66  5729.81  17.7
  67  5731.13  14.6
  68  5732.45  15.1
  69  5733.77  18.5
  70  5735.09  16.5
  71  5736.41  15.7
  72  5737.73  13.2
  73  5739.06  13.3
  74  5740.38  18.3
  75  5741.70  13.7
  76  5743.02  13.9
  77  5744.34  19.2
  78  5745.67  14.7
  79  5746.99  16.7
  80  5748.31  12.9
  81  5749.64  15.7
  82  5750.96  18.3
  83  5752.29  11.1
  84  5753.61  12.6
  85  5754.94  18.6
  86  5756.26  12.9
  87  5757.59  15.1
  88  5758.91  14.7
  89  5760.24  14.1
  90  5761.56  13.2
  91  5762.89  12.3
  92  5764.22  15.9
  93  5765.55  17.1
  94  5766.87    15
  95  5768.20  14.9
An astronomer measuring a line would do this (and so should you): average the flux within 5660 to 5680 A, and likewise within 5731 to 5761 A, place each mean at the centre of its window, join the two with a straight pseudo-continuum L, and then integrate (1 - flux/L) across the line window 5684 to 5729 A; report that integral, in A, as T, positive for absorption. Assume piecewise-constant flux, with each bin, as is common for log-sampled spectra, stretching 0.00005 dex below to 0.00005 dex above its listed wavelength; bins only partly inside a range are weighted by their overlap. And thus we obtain -2.5 A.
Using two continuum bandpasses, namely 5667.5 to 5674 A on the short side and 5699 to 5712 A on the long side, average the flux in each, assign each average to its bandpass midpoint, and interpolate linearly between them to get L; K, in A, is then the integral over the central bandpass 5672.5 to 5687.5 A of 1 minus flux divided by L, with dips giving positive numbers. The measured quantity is 0.8 A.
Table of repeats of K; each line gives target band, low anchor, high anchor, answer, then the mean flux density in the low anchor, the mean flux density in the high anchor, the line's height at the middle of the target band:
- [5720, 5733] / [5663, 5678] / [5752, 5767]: -1.44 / 14.3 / 14.5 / 14.4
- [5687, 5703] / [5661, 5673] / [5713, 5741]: -0.07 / 14.2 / 15.8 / 15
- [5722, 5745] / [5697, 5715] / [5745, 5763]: -1.33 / 15.7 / 14.6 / 15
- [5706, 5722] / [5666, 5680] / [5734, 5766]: -0.85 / 14.8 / 15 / 14.9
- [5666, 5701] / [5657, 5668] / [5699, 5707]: -1.89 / 13.8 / 15.1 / 14.5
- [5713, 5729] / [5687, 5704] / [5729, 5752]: -0.47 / 14.9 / 15.7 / 15.3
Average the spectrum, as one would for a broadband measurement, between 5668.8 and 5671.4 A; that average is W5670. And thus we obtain 15.4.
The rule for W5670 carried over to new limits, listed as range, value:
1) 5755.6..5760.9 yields 14.2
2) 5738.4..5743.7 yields 14.8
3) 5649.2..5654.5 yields 13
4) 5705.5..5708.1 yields 16.5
